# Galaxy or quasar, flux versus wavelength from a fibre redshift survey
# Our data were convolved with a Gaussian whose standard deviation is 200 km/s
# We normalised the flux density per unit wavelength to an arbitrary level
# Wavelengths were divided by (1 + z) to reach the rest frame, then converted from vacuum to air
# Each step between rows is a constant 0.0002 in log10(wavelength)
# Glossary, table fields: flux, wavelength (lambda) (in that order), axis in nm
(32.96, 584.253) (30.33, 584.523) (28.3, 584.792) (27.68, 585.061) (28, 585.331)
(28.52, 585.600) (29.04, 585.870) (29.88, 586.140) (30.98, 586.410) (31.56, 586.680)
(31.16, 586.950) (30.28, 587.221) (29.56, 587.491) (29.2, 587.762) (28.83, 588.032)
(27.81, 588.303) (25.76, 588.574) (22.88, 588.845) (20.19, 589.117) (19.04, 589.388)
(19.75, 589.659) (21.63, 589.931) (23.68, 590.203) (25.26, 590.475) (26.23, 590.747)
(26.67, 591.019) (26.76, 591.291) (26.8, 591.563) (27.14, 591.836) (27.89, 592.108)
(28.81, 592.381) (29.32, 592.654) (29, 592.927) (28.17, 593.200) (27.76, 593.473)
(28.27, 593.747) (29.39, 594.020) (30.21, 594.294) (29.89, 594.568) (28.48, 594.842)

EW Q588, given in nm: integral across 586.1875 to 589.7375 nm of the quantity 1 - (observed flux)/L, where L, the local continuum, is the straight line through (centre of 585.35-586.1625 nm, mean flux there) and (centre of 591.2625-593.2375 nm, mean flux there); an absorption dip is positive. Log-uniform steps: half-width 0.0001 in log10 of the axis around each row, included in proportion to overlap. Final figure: 0.22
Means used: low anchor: 28.9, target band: 26.9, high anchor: 28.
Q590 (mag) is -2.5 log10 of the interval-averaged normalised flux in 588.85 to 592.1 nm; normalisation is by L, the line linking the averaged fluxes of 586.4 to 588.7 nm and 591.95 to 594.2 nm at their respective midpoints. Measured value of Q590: 0.20 mag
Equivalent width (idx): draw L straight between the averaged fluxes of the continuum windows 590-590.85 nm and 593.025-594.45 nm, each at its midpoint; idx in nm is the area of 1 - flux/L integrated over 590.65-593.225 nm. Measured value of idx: -0.11 nm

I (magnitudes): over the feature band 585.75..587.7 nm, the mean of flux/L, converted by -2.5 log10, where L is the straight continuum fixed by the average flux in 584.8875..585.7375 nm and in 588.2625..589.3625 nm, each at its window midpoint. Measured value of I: -0.161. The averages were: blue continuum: 28.1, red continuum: 23.3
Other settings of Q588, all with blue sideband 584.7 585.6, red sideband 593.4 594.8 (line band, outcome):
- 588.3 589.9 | 0.362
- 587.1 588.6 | -0.020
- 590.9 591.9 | 0.068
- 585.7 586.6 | -0.058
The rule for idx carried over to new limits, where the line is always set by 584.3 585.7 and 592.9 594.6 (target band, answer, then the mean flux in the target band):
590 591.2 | 0.15 nm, 25.3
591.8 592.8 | 0.02 nm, 28.4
